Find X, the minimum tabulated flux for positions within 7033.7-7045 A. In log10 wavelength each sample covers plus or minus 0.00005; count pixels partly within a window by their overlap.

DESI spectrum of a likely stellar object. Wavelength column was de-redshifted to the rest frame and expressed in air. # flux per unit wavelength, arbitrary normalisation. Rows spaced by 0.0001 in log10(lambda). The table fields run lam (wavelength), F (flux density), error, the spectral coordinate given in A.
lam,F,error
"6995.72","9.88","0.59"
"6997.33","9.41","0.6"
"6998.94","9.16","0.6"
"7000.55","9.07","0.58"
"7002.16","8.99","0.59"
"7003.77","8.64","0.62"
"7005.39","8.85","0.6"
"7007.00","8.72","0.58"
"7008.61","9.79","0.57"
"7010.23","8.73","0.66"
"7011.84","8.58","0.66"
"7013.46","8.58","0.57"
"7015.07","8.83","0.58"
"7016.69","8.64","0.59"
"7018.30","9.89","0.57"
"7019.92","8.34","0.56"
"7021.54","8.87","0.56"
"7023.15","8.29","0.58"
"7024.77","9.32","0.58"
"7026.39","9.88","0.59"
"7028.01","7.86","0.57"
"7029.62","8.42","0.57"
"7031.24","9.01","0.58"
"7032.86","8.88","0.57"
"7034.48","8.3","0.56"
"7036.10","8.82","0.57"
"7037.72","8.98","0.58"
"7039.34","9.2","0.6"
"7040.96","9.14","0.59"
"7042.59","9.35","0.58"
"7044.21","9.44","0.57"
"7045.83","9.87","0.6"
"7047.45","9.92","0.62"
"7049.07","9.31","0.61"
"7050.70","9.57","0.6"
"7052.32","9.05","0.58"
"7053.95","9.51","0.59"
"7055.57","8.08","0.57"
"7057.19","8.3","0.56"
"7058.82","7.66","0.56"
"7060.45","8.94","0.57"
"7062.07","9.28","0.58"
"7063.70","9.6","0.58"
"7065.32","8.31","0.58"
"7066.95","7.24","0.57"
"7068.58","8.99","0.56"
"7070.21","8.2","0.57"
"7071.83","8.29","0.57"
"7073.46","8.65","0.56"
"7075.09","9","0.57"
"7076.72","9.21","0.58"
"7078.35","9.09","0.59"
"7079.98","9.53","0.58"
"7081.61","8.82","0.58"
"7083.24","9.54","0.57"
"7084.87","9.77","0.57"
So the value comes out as 8.3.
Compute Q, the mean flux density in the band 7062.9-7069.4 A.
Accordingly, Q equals 8.53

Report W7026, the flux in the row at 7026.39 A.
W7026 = 9.88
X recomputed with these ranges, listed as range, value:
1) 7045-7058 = 8.08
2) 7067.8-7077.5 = 8.2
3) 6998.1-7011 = 8.64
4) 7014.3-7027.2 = 8.29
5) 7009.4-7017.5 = 8.58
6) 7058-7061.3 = 7.66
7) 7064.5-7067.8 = 7.24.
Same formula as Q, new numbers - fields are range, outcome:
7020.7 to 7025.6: 8.83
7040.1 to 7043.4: 9.23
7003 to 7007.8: 8.73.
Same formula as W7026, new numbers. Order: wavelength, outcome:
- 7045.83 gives 9.87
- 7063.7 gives 9.6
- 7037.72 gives 8.98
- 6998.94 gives 9.16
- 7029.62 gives 8.42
